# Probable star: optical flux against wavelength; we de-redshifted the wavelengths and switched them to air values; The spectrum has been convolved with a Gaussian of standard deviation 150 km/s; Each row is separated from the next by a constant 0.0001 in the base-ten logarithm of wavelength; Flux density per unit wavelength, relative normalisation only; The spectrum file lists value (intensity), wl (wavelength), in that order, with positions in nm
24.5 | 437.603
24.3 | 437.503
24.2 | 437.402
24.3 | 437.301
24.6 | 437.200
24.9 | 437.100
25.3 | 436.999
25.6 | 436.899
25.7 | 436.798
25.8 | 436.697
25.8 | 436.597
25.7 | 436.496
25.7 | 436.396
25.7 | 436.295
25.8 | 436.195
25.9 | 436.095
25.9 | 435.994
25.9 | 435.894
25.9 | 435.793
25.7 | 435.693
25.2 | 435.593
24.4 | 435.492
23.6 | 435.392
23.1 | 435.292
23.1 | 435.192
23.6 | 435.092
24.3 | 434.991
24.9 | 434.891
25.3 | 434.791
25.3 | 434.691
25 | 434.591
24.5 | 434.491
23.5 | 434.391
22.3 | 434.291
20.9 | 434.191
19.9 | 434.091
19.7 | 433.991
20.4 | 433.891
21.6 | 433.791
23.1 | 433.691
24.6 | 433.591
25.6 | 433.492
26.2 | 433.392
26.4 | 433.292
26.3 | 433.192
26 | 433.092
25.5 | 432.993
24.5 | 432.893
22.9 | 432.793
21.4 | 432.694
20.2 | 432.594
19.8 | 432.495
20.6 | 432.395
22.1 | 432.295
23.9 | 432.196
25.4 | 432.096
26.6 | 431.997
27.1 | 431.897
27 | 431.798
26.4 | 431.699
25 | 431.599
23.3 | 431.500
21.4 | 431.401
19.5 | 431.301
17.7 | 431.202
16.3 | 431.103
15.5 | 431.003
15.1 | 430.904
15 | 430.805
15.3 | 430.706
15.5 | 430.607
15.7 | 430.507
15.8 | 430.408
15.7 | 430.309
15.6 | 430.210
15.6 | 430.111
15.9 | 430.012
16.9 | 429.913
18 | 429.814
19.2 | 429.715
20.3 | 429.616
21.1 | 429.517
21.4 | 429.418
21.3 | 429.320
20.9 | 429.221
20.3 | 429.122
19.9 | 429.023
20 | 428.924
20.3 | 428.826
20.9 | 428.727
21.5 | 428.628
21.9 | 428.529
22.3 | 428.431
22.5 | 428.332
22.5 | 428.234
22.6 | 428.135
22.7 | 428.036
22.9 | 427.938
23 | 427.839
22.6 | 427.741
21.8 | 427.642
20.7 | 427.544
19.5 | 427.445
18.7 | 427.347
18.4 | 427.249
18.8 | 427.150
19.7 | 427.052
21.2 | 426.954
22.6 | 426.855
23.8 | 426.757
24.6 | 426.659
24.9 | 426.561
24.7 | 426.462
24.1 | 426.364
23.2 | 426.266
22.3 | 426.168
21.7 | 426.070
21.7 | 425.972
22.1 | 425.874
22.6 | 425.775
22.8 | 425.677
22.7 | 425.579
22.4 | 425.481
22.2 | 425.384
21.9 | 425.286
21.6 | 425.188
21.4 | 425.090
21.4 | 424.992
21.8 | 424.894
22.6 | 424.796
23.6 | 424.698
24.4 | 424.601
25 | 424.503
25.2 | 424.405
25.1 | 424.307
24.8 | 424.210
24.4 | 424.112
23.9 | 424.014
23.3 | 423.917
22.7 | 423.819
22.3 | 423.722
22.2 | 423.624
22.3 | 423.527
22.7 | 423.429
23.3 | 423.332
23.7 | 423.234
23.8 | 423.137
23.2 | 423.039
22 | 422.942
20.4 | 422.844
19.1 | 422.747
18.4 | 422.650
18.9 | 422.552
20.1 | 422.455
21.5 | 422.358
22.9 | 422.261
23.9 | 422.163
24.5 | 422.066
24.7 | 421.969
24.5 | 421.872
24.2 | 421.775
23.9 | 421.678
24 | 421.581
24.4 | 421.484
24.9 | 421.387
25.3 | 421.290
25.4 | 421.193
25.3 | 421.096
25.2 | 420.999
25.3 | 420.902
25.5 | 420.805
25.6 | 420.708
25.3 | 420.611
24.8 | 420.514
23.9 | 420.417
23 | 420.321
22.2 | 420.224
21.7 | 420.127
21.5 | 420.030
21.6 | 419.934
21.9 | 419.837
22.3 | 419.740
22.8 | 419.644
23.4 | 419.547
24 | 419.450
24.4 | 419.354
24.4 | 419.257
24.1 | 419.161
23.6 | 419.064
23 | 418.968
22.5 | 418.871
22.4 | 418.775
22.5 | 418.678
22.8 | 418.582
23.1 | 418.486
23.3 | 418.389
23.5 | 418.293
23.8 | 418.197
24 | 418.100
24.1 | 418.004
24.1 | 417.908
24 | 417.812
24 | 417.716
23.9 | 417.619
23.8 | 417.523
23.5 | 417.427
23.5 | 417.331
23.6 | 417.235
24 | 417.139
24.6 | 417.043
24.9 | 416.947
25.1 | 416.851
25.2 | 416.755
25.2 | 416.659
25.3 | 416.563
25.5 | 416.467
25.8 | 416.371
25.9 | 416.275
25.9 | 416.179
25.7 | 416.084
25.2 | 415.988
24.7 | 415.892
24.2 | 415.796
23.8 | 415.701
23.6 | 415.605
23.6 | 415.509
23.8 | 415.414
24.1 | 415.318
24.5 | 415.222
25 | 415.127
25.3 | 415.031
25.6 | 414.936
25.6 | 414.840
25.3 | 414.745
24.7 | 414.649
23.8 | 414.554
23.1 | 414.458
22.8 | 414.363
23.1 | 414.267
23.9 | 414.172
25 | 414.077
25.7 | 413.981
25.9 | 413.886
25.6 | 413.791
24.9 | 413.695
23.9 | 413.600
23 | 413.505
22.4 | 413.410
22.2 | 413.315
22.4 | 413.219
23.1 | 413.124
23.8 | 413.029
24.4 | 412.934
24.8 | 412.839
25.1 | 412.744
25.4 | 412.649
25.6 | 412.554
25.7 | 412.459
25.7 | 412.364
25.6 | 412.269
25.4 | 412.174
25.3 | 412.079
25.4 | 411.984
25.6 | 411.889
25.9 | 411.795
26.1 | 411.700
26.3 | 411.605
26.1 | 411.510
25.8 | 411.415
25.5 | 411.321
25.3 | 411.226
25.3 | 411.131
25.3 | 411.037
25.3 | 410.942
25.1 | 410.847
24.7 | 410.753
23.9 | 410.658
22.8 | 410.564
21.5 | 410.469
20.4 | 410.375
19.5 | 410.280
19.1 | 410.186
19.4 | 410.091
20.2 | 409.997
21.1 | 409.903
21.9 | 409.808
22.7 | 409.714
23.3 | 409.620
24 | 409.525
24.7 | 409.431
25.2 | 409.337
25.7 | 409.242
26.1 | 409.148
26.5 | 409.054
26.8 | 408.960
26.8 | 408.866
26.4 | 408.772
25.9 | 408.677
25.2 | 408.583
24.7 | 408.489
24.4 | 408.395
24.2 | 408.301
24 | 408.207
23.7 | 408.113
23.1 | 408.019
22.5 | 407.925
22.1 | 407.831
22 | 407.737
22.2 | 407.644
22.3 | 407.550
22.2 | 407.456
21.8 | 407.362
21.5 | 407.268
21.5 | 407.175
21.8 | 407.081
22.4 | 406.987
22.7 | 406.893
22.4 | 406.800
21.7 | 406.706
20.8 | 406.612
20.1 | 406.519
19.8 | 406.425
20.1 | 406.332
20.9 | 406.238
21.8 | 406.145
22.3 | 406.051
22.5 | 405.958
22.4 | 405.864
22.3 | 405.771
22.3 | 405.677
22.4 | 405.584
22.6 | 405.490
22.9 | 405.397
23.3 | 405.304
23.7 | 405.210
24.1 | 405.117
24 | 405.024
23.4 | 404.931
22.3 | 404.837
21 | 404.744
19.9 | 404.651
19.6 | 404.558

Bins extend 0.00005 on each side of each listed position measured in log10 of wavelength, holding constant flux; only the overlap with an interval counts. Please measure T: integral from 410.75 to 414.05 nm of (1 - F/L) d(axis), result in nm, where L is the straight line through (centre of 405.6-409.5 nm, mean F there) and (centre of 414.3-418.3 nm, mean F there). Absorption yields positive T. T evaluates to -0.15 nm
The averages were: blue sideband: 23.1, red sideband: 24.5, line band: 25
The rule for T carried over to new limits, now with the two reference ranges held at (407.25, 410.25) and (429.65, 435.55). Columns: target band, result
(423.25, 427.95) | -0.08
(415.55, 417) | -0.14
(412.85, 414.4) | -0.05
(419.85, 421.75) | -0.13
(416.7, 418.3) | -0.09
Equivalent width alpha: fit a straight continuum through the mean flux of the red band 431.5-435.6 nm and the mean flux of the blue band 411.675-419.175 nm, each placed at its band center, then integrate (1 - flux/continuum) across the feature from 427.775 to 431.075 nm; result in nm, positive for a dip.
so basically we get 0.66 nm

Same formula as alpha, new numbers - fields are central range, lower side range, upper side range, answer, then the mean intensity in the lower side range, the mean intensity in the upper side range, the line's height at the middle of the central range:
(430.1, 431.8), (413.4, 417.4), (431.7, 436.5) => 0.419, 24.6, 24.1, 24.2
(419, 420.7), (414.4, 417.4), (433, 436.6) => 0.093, 24.7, 24.4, 24.6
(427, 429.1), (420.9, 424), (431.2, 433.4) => 0.213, 23.1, 23.8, 23.5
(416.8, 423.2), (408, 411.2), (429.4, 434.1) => -0.275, 23.8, 20.9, 22.5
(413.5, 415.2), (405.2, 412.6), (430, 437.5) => -0.094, 23.5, 22.8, 23.3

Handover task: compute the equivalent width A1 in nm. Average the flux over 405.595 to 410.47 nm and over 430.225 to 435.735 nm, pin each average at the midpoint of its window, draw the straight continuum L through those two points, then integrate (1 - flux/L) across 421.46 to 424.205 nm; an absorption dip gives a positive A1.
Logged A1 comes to -0.03 nm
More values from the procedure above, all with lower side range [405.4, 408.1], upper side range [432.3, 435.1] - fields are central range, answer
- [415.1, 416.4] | -0.13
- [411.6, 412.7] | -0.17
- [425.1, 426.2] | 0.04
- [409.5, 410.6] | 0.04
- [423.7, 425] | -0.05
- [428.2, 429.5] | 0.11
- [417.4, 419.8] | -0.10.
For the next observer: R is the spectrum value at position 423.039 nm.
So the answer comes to 23.2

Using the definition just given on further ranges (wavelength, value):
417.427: 23.5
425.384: 22.2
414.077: 25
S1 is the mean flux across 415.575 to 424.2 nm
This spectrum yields 23.6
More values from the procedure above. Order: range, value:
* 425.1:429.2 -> 21.9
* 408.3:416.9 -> 24.5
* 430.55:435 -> 22.4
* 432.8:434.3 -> 23.5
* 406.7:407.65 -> 22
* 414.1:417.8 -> 24.5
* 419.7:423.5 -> 23.2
